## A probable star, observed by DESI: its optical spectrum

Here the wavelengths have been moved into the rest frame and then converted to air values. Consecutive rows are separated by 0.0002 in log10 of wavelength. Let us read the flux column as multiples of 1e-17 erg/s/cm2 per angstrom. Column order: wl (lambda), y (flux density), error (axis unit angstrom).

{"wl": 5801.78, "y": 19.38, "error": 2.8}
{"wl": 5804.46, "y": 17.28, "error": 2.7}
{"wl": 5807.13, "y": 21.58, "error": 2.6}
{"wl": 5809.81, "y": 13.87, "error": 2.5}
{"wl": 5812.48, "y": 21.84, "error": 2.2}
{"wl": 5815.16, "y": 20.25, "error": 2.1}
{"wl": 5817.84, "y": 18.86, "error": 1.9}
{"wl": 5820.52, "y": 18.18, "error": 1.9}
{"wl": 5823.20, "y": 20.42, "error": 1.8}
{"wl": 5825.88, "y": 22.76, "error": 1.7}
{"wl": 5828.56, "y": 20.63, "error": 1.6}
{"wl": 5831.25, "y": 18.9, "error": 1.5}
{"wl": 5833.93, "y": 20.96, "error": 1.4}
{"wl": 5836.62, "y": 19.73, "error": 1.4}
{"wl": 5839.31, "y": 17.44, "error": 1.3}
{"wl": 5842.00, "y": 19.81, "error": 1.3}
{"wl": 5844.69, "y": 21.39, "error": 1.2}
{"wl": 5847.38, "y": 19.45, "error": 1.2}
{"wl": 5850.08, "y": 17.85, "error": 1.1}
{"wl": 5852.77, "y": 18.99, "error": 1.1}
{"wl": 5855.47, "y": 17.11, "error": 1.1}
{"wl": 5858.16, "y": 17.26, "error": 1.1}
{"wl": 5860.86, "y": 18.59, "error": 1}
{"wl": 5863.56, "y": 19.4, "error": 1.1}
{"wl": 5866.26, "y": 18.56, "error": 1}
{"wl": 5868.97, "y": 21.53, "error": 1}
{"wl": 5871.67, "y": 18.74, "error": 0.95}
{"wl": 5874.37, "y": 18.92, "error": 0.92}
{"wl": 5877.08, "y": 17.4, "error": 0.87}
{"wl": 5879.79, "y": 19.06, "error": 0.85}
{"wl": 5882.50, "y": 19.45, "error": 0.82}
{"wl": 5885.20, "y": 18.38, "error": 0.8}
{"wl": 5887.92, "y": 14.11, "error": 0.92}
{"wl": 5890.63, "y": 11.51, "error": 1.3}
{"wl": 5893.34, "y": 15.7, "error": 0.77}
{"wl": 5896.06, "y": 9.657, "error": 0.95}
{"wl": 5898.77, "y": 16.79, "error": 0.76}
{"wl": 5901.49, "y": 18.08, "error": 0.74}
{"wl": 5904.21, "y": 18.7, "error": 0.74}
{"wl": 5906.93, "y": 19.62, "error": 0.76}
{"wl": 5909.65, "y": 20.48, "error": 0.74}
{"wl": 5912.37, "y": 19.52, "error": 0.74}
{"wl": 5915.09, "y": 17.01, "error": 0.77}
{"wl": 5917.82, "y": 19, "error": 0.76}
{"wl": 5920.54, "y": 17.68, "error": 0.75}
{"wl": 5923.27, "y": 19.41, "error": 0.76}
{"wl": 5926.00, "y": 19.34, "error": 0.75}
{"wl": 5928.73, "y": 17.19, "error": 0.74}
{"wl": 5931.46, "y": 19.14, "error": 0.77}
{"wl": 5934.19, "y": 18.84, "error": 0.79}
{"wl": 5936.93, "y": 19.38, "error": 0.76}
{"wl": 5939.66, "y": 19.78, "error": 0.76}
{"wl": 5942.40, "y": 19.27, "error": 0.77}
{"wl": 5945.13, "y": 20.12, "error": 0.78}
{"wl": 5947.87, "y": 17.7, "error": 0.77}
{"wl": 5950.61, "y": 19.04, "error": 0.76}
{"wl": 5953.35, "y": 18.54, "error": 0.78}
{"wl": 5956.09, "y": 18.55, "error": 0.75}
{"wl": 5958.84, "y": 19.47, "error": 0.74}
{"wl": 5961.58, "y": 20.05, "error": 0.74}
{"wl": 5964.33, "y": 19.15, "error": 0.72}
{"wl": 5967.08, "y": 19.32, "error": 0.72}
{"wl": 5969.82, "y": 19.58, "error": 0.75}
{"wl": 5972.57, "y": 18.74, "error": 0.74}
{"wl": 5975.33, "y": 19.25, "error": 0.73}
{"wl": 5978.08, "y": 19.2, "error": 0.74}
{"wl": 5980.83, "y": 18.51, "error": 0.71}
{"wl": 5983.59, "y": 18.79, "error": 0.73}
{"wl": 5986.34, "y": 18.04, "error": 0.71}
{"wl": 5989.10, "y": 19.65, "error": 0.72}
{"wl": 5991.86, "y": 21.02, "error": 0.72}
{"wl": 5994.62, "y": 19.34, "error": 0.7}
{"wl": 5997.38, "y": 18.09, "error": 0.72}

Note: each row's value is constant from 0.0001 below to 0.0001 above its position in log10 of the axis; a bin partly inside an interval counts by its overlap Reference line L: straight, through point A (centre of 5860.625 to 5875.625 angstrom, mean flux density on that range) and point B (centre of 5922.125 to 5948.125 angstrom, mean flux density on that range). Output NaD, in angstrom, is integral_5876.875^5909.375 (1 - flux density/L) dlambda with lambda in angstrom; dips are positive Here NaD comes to 4.4 angstrom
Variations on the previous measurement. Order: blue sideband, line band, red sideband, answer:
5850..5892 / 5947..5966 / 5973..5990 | -0.31 angstrom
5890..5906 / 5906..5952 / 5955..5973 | -4.80 angstrom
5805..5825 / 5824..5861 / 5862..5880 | -0.38 angstrom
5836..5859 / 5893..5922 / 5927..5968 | 2.13 angstrom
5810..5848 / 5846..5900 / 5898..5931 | 5.11 angstrom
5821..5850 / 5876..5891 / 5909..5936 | 1.81 angstrom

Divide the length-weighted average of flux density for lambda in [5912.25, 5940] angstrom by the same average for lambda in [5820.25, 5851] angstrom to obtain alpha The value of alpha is 0.94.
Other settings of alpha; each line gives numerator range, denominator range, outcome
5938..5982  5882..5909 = 1.18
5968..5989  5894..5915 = 1.08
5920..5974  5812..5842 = 0.95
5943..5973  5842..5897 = 1.08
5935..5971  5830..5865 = 1.01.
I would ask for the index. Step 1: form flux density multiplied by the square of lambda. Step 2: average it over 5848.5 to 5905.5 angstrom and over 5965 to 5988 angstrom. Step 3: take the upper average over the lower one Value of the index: 1.1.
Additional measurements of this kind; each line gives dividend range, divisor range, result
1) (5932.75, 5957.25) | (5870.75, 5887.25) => 1.05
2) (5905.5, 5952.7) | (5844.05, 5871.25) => 1.03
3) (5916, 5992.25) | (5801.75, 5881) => 1.03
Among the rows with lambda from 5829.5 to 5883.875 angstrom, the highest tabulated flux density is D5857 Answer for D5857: 21.53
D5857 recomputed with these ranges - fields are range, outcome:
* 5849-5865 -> 19.4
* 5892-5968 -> 20.48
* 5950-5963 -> 20.05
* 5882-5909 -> 19.62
